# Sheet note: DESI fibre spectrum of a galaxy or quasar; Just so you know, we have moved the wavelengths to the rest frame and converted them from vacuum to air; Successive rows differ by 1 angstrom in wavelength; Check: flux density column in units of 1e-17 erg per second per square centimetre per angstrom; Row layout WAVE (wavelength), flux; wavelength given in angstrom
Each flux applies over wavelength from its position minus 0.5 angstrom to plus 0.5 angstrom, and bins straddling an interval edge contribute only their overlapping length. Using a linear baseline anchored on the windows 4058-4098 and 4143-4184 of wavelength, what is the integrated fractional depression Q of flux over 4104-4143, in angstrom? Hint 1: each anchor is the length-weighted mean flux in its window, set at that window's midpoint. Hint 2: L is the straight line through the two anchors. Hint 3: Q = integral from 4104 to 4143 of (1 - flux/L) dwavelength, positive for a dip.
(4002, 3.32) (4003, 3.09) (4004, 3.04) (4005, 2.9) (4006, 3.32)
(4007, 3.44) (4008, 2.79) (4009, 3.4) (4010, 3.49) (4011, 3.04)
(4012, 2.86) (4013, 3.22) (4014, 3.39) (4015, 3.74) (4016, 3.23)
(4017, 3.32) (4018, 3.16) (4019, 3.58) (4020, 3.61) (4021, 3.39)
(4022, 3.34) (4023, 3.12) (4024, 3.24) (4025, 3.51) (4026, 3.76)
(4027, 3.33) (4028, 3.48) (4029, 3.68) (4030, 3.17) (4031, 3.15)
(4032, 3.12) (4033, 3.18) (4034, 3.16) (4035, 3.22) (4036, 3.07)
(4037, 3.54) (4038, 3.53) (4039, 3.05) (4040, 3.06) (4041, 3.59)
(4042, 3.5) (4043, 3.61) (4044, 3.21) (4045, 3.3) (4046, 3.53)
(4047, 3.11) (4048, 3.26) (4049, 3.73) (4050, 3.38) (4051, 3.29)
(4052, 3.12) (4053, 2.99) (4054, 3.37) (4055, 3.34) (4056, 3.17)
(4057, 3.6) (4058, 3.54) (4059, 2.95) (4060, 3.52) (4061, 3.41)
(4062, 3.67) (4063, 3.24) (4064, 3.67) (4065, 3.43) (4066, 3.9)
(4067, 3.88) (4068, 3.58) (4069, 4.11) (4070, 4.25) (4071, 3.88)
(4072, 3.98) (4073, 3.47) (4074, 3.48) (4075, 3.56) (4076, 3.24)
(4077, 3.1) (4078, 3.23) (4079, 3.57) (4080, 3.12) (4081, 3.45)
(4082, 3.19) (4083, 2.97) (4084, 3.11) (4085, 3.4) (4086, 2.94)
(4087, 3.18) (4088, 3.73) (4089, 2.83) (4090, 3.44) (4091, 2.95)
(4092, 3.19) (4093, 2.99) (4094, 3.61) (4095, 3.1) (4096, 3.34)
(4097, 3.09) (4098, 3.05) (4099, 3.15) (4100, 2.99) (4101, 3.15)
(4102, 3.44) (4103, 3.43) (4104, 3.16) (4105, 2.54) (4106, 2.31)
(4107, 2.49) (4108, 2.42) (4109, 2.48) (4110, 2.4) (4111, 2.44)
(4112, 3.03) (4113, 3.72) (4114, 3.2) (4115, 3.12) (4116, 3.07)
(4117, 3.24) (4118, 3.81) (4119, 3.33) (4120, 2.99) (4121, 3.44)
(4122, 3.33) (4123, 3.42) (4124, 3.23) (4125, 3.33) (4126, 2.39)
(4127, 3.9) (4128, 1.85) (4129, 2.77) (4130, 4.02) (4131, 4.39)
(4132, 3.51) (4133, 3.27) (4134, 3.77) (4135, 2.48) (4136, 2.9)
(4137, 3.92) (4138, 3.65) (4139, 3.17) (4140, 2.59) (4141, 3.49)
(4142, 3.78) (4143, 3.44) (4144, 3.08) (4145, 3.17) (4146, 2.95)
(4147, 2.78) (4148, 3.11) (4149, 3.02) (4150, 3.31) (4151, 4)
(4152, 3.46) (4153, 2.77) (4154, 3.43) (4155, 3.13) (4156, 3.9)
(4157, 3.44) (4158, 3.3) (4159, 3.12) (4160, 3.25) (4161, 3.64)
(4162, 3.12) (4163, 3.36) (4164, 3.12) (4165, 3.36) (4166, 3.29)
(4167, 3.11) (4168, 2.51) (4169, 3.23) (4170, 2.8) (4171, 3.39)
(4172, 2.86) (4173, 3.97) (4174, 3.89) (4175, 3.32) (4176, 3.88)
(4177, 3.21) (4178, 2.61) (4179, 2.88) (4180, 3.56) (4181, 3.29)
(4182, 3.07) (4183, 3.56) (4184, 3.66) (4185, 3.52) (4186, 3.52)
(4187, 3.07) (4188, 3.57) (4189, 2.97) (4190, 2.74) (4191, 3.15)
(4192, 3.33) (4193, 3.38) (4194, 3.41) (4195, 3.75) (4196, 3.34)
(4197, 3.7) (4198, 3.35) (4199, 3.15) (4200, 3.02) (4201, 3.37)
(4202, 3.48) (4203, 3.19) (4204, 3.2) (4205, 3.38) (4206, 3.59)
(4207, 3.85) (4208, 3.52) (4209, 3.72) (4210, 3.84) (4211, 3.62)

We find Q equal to 2.2 angstrom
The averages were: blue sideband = 3.4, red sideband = 3.26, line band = 3.14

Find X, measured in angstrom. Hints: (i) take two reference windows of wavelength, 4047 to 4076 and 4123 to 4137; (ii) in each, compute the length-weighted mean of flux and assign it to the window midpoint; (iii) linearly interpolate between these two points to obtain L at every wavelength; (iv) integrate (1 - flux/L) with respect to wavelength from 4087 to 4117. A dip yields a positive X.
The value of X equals 2.89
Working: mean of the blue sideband 3.52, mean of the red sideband 3.25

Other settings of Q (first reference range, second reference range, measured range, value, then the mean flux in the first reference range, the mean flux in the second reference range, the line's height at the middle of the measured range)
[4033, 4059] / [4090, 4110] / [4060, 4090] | -3.08 angstrom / 3.32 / 2.99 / 3.14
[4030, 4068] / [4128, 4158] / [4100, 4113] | 2.00 angstrom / 3.36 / 3.31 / 3.33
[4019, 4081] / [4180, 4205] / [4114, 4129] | 0.95 angstrom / 3.42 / 3.33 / 3.38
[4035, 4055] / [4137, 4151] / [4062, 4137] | 0.73 angstrom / 3.33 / 3.25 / 3.28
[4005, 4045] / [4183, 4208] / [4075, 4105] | 1.18 angstrom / 3.32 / 3.37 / 3.34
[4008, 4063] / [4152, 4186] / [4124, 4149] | 0.54 angstrom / 3.33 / 3.3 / 3.3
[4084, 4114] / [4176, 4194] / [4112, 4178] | -2.60 angstrom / 3.04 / 3.26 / 3.16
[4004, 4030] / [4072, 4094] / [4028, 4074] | -1.94 angstrom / 3.32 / 3.27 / 3.3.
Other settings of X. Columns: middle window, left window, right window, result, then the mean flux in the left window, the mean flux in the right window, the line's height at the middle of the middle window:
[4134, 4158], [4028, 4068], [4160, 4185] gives 0.22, 3.37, 3.28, 3.3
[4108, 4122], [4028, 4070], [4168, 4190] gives 1.10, 3.4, 3.29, 3.35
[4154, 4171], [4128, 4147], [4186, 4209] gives 0.41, 3.3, 3.35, 3.32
